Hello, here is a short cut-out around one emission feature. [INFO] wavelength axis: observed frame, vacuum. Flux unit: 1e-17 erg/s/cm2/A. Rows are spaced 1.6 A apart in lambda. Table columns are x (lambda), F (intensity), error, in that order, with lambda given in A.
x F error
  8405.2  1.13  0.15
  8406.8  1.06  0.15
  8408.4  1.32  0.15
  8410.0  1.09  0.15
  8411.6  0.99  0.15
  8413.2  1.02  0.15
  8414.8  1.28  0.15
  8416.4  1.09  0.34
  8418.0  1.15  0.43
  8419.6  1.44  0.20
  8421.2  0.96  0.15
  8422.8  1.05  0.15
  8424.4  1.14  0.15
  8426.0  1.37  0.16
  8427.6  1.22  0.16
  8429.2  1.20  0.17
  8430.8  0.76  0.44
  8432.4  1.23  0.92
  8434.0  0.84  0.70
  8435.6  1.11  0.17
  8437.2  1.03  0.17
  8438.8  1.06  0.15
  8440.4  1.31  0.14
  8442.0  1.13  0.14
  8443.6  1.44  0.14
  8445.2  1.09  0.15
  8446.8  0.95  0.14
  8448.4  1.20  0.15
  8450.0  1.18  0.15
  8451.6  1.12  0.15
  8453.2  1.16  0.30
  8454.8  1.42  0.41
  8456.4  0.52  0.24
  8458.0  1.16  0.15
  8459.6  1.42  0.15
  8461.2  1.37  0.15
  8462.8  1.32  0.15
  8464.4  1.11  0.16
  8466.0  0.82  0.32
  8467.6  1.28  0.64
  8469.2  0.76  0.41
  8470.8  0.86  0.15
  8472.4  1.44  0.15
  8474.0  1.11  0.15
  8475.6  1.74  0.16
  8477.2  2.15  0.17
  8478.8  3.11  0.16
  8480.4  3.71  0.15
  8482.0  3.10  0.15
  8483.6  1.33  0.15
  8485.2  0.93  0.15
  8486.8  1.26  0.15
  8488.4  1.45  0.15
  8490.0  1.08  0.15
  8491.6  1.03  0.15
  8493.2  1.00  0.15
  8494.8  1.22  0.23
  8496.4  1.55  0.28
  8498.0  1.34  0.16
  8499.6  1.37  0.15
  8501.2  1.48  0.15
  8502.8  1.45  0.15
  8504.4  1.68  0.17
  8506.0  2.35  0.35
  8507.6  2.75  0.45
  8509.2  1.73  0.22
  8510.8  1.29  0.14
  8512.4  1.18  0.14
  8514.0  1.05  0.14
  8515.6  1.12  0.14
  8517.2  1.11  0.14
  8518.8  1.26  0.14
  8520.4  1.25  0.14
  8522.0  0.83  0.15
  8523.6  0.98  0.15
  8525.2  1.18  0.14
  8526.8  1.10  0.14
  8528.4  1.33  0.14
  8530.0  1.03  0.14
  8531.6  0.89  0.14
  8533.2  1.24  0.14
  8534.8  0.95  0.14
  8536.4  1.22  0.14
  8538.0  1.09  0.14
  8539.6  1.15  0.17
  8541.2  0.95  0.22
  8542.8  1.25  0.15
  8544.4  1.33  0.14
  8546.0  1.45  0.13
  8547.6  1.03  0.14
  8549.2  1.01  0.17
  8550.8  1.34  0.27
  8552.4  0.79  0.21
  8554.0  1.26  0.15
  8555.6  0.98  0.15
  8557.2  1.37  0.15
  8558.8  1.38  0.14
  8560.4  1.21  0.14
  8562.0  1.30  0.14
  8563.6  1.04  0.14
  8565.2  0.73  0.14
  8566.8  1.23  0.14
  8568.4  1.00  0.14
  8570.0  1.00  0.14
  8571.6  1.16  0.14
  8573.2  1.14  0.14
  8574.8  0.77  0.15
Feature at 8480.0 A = H-alpha 6563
